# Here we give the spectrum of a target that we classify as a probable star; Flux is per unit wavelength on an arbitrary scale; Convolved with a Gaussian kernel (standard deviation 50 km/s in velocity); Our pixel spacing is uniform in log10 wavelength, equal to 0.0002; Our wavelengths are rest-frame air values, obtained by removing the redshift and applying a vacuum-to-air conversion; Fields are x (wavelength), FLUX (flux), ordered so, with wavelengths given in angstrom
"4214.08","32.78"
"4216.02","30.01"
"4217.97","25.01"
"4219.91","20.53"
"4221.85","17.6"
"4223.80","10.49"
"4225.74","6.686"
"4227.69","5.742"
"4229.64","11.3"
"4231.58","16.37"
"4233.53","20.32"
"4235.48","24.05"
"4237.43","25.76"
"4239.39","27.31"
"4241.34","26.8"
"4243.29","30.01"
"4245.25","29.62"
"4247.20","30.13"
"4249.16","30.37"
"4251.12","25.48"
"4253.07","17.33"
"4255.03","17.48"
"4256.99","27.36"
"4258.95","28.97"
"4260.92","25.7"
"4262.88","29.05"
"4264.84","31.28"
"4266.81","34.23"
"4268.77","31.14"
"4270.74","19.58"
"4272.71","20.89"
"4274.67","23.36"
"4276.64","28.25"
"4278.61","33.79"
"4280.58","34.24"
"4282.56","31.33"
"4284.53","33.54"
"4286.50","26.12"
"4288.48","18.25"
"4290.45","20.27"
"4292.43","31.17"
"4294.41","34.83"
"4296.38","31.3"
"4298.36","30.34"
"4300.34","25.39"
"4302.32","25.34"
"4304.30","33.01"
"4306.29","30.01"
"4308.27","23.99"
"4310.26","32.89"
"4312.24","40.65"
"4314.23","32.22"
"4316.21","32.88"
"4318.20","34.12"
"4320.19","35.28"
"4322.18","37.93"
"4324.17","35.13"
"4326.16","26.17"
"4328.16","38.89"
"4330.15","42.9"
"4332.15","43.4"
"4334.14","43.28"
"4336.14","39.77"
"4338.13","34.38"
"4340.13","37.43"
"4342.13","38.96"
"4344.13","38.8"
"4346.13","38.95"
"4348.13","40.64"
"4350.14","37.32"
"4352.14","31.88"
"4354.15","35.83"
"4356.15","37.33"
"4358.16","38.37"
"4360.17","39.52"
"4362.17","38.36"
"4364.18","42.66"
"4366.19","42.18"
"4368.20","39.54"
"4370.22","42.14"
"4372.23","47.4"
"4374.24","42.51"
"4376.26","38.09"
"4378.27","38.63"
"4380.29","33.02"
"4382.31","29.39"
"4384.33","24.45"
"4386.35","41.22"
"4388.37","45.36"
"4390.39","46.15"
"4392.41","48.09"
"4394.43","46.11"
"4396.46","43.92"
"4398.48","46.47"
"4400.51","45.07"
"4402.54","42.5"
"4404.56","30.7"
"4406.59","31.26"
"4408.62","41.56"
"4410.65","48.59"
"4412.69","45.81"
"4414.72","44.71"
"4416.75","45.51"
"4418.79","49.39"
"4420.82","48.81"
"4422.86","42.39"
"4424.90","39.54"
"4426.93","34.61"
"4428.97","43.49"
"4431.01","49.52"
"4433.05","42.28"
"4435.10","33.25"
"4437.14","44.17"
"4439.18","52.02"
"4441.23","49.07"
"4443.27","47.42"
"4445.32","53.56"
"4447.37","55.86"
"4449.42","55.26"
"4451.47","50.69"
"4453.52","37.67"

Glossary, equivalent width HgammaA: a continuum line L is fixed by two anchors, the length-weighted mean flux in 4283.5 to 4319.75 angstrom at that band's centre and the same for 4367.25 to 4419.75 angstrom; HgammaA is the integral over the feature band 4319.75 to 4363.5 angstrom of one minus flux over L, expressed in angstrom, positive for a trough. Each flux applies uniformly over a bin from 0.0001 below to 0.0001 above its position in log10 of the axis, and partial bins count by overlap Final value -3.7 angstrom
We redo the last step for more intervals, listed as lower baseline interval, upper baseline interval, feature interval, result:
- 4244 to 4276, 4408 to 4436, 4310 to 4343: -3.4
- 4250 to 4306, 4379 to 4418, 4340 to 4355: -0.9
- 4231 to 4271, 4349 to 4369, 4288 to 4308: 2.2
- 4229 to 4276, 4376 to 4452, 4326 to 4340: -1.9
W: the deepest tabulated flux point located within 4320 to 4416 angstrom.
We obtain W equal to 24.45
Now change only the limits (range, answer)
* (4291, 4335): 23.99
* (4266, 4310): 18.25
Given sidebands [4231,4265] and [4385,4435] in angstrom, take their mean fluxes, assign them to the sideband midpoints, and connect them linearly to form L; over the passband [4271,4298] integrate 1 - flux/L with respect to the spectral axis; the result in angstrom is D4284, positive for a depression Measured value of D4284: 1.4 angstrom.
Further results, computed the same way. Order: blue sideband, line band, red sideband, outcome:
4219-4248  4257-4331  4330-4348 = 1.9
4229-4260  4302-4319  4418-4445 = -0.2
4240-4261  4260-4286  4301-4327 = -0.4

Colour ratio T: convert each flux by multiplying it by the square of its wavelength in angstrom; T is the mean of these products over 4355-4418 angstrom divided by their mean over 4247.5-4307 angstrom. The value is 1.6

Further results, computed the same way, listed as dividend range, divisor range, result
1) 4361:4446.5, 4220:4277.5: 1.97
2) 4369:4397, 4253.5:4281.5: 1.56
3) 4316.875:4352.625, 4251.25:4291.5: 1.45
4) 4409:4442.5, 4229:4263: 1.96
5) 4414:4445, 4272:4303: 1.69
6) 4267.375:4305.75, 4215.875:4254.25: 1.35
